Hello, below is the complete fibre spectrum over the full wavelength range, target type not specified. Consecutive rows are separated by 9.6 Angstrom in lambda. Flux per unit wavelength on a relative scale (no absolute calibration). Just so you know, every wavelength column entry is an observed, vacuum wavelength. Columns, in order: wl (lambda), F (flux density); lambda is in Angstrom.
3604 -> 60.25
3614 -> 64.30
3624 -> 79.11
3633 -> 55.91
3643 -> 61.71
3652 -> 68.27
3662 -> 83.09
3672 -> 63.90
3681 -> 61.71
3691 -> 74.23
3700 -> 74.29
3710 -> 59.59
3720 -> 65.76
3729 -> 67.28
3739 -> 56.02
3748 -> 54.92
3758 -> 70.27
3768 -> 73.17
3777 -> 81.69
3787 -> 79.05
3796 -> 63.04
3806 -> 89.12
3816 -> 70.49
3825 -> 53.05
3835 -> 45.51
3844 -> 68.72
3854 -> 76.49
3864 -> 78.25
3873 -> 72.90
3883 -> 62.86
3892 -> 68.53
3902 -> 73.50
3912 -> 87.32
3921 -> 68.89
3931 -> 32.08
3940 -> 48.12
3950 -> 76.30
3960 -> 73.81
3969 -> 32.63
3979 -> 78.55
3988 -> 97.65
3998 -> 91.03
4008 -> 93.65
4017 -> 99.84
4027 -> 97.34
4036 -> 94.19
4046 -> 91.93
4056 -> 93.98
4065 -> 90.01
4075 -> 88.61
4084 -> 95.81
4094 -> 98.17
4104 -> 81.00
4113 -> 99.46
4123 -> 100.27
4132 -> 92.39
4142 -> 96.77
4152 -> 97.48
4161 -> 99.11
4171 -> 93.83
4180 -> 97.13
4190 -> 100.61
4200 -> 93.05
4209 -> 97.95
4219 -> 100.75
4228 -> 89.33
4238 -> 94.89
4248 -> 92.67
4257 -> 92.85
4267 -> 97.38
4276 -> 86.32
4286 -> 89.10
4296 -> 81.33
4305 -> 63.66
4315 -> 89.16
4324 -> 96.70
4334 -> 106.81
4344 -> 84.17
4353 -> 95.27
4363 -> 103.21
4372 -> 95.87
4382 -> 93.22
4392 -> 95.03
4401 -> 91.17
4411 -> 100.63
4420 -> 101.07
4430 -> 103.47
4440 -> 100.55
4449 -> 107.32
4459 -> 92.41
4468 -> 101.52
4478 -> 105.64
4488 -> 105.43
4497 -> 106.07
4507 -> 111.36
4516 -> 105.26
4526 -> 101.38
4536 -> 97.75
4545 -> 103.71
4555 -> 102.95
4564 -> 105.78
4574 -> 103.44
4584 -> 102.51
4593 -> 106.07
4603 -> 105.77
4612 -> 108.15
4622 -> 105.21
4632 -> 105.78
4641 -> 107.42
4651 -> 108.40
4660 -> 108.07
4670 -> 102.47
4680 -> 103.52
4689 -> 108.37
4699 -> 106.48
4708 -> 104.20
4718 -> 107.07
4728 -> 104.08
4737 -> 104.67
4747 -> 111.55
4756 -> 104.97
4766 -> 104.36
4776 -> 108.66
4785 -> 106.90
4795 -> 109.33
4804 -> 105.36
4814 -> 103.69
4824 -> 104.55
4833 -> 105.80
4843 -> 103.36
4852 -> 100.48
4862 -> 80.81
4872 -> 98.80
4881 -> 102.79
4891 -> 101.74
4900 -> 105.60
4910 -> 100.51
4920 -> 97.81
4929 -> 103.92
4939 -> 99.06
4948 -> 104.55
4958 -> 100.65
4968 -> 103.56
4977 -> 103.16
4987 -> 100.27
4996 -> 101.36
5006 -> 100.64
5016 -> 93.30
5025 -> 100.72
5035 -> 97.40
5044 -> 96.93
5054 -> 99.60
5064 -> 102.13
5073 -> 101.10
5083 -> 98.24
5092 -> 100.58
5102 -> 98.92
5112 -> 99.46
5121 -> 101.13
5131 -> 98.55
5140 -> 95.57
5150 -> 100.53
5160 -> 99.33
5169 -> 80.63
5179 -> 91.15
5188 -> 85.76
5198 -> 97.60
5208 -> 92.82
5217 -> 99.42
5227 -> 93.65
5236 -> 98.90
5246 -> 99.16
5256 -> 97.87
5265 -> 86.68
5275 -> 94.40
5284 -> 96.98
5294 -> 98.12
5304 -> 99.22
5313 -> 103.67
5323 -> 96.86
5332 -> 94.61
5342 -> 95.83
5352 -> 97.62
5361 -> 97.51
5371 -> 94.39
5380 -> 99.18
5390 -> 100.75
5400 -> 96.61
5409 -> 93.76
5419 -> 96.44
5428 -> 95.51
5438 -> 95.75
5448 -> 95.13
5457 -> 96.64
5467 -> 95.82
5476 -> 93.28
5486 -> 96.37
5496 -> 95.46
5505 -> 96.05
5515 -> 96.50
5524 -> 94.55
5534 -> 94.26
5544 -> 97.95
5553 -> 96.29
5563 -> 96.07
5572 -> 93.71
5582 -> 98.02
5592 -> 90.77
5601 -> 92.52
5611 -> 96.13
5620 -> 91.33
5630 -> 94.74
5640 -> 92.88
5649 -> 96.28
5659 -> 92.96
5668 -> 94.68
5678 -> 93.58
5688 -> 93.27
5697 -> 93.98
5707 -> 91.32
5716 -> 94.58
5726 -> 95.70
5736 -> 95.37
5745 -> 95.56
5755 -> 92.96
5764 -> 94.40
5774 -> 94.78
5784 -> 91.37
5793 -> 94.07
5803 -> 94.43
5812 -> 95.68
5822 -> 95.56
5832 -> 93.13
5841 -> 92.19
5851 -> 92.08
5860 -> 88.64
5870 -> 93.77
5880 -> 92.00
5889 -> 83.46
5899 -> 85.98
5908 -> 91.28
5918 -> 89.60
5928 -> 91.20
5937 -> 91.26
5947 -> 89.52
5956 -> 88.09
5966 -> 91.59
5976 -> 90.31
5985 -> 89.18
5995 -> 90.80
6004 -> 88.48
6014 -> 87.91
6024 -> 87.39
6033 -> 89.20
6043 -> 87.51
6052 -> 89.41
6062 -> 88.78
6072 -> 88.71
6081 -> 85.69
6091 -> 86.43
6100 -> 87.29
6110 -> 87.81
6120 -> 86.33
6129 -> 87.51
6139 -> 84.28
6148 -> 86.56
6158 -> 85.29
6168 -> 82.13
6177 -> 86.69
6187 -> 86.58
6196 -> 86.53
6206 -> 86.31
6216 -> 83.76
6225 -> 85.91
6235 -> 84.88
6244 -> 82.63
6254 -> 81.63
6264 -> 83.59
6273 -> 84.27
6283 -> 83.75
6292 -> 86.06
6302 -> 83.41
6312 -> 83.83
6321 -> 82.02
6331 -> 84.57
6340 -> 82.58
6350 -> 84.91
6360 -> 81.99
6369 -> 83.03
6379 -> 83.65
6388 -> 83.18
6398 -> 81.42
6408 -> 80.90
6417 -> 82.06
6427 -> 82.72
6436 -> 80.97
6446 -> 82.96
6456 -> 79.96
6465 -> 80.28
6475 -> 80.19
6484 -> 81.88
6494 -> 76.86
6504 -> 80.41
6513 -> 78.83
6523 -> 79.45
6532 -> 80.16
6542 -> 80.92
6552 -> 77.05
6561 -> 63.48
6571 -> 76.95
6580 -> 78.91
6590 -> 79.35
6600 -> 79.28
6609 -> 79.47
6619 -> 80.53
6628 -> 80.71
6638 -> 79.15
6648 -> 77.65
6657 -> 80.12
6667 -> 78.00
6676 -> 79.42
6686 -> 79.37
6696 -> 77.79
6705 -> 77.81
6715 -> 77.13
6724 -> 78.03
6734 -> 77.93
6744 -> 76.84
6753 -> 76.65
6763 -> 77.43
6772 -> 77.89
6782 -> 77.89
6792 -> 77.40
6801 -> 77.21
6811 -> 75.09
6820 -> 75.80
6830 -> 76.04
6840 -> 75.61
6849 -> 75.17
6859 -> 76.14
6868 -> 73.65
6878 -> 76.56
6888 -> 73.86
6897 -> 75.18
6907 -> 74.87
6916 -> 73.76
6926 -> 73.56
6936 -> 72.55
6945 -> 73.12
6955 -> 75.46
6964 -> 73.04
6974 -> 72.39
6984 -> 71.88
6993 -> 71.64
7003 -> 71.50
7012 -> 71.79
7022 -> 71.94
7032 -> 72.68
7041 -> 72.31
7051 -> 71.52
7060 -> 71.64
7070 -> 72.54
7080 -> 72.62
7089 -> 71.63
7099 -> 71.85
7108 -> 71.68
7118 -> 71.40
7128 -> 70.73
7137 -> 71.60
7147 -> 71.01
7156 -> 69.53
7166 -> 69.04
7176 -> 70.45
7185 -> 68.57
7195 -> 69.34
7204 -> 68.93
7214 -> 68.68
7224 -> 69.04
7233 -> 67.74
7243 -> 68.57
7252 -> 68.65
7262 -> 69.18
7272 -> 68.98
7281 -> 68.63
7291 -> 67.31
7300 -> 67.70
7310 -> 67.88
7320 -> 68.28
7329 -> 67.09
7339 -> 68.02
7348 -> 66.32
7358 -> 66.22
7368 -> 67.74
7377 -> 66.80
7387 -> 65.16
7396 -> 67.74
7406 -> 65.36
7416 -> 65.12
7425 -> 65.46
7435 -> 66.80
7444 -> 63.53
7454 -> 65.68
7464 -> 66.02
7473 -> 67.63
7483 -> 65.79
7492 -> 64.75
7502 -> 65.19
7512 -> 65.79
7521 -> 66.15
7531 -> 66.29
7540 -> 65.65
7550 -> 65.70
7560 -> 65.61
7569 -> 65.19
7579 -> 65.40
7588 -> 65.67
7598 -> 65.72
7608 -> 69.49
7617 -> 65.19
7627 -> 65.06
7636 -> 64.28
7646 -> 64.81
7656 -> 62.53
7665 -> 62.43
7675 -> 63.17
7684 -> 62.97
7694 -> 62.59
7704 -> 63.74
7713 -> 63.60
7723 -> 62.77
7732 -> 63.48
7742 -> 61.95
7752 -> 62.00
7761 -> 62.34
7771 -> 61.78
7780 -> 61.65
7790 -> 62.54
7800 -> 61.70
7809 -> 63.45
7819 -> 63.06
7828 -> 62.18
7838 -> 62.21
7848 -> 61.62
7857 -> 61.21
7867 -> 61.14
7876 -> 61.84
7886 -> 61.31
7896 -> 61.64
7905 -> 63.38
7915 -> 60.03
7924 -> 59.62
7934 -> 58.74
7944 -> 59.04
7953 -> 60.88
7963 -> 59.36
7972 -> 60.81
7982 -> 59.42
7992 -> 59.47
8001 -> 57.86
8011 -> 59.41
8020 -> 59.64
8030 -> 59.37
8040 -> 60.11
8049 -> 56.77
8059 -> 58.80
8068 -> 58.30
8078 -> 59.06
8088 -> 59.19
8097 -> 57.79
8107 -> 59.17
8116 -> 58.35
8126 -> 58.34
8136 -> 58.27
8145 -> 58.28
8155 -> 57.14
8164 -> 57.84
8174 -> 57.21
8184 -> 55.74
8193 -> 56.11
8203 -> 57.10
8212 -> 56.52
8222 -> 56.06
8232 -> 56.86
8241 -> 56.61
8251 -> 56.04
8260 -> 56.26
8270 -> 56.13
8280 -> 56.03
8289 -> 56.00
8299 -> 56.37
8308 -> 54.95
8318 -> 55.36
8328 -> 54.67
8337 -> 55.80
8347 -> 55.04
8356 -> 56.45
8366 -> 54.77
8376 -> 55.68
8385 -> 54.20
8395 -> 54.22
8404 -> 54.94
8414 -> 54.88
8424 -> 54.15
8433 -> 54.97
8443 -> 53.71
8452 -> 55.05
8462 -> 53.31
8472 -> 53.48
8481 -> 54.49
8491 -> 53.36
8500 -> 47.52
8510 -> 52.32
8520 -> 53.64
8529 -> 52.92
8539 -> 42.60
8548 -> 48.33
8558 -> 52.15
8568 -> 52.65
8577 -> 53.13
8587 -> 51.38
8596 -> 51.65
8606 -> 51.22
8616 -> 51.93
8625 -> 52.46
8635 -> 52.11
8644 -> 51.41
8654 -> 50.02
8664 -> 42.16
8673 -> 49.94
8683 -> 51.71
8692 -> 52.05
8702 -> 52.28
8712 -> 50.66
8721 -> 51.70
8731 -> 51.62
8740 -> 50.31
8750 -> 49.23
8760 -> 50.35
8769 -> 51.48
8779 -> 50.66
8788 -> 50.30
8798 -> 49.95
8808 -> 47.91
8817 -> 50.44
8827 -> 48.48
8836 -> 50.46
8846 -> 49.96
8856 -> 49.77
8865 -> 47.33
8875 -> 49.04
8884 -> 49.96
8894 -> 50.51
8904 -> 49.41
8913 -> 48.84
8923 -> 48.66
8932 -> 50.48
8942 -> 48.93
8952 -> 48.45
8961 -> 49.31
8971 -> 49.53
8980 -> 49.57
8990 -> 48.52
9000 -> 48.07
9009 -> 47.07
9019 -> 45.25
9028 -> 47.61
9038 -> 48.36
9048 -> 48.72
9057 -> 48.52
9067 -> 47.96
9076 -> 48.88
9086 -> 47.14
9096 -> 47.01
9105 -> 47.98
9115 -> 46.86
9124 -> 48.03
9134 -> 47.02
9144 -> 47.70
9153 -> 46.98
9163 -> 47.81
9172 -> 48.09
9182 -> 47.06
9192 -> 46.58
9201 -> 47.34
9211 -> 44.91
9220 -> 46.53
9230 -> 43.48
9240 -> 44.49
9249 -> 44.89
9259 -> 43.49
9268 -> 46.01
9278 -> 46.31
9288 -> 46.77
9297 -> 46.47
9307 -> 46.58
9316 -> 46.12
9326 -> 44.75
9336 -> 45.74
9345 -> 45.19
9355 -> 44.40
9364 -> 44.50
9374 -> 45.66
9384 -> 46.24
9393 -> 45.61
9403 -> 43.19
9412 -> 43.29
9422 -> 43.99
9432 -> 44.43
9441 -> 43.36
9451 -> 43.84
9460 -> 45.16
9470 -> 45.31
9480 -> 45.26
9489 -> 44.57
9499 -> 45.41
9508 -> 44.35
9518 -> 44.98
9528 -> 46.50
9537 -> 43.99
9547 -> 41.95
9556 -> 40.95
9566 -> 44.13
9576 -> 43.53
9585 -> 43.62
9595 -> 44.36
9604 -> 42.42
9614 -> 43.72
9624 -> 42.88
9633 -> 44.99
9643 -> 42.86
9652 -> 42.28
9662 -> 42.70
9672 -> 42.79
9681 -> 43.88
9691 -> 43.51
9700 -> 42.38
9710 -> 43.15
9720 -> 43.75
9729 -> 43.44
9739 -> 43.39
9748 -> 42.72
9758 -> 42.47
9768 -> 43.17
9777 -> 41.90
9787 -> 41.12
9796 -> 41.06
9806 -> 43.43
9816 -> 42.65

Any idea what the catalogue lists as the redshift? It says 0.00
